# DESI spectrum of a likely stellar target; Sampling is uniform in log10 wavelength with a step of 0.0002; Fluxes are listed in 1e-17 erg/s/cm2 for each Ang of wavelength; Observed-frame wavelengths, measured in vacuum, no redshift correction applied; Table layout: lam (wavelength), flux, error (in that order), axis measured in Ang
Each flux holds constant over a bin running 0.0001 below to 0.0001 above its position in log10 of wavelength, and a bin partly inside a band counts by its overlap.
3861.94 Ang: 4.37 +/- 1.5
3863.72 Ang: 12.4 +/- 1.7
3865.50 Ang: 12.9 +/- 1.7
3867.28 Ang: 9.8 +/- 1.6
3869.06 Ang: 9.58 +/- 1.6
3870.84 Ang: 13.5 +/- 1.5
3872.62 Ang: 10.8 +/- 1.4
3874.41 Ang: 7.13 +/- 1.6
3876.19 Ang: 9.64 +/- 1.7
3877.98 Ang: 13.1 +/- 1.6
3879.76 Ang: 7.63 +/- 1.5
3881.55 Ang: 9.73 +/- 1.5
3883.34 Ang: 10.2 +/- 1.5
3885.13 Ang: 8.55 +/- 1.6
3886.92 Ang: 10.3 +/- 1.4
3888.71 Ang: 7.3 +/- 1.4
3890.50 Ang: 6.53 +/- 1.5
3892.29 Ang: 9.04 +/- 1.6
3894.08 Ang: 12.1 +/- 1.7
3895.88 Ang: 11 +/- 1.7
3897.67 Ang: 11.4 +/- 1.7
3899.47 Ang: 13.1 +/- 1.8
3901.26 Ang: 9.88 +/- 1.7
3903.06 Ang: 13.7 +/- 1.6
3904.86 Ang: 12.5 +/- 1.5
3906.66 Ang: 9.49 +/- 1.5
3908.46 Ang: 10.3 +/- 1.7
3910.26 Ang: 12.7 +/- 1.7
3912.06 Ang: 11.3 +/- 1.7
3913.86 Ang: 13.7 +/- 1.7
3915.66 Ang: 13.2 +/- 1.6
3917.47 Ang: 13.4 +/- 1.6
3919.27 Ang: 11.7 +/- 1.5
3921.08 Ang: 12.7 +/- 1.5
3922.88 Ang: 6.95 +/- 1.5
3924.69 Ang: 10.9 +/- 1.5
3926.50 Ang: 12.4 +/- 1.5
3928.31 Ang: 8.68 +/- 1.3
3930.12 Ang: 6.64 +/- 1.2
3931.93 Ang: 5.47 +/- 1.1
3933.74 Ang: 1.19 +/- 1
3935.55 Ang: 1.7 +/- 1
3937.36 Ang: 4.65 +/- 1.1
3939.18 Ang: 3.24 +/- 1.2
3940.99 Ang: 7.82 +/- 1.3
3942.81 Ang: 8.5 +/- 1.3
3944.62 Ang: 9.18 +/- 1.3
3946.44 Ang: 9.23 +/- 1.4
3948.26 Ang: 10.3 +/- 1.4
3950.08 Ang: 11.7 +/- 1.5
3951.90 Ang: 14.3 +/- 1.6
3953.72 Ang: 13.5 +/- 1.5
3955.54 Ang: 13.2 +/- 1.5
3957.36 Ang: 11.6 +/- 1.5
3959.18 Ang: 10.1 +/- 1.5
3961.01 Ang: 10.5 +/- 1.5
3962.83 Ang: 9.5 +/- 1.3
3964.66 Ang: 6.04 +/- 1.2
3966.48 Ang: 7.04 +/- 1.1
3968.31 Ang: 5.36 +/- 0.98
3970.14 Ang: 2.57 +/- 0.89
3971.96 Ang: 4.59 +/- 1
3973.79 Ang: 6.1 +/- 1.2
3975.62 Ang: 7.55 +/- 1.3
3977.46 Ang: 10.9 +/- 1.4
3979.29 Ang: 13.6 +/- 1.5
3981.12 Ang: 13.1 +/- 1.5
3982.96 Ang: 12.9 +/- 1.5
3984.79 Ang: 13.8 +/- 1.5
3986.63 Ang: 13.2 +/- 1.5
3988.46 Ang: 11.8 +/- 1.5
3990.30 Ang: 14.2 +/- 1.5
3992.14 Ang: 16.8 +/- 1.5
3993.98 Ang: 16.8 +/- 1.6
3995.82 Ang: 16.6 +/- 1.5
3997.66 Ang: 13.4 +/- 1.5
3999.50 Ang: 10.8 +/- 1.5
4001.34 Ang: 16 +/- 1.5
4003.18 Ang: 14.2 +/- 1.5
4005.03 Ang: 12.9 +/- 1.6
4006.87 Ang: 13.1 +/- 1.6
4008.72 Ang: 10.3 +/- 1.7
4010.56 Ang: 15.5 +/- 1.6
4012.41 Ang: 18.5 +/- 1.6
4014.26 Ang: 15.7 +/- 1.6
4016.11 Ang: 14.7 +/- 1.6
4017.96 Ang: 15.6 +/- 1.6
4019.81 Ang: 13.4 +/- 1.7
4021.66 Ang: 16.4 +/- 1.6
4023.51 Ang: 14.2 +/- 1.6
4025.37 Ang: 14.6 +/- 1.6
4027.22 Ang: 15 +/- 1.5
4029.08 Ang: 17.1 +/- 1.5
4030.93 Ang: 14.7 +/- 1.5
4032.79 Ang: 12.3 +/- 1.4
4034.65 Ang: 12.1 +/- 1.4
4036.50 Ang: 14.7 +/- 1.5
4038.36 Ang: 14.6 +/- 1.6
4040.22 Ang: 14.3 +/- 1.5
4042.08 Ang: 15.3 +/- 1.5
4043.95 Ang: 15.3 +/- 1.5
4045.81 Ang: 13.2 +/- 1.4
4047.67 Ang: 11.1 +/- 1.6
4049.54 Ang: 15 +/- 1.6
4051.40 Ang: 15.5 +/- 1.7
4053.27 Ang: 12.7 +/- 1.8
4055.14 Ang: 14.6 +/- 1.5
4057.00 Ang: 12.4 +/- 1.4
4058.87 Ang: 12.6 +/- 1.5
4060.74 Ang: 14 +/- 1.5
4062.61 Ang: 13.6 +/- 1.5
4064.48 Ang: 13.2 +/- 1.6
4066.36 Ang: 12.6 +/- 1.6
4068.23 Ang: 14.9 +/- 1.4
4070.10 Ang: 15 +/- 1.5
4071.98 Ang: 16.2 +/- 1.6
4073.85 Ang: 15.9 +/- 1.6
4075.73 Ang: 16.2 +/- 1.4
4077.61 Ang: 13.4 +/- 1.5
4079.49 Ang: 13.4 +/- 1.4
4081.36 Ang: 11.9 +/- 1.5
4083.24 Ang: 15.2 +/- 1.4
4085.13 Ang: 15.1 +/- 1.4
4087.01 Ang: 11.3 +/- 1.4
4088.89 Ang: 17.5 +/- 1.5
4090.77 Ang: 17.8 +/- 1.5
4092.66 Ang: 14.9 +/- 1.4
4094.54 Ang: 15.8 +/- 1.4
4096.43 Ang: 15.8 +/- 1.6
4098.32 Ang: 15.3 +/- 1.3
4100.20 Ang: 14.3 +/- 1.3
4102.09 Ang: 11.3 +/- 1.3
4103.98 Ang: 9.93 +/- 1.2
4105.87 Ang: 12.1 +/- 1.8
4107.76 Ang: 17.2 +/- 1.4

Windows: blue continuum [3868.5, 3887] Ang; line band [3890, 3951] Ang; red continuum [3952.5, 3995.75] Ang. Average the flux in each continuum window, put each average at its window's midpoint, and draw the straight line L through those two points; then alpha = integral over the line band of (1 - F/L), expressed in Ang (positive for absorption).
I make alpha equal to 4.3 Ang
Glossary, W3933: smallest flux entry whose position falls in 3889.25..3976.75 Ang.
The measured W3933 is 1.19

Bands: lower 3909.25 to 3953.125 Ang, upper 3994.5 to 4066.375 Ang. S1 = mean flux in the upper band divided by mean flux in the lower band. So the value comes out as 1.53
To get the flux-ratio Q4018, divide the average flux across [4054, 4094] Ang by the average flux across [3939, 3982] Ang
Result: 1.6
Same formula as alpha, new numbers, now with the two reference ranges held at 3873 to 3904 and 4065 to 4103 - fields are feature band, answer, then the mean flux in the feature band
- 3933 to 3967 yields 8.52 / 8.65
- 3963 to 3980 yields 6.95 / 7.11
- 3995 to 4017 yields -2.52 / 14.3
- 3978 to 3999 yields -2.80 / 14.1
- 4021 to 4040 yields -1.61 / 14.5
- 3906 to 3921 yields -2.00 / 12.1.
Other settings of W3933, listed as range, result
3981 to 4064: 10.3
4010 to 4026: 13.4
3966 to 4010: 2.57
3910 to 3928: 6.95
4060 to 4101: 11.3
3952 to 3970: 5.36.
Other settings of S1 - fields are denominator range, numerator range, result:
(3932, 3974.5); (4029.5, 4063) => 1.76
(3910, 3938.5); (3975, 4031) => 1.56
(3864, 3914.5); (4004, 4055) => 1.35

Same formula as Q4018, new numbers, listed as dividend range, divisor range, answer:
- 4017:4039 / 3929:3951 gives 2.19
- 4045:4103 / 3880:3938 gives 1.46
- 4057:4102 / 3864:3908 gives 1.39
